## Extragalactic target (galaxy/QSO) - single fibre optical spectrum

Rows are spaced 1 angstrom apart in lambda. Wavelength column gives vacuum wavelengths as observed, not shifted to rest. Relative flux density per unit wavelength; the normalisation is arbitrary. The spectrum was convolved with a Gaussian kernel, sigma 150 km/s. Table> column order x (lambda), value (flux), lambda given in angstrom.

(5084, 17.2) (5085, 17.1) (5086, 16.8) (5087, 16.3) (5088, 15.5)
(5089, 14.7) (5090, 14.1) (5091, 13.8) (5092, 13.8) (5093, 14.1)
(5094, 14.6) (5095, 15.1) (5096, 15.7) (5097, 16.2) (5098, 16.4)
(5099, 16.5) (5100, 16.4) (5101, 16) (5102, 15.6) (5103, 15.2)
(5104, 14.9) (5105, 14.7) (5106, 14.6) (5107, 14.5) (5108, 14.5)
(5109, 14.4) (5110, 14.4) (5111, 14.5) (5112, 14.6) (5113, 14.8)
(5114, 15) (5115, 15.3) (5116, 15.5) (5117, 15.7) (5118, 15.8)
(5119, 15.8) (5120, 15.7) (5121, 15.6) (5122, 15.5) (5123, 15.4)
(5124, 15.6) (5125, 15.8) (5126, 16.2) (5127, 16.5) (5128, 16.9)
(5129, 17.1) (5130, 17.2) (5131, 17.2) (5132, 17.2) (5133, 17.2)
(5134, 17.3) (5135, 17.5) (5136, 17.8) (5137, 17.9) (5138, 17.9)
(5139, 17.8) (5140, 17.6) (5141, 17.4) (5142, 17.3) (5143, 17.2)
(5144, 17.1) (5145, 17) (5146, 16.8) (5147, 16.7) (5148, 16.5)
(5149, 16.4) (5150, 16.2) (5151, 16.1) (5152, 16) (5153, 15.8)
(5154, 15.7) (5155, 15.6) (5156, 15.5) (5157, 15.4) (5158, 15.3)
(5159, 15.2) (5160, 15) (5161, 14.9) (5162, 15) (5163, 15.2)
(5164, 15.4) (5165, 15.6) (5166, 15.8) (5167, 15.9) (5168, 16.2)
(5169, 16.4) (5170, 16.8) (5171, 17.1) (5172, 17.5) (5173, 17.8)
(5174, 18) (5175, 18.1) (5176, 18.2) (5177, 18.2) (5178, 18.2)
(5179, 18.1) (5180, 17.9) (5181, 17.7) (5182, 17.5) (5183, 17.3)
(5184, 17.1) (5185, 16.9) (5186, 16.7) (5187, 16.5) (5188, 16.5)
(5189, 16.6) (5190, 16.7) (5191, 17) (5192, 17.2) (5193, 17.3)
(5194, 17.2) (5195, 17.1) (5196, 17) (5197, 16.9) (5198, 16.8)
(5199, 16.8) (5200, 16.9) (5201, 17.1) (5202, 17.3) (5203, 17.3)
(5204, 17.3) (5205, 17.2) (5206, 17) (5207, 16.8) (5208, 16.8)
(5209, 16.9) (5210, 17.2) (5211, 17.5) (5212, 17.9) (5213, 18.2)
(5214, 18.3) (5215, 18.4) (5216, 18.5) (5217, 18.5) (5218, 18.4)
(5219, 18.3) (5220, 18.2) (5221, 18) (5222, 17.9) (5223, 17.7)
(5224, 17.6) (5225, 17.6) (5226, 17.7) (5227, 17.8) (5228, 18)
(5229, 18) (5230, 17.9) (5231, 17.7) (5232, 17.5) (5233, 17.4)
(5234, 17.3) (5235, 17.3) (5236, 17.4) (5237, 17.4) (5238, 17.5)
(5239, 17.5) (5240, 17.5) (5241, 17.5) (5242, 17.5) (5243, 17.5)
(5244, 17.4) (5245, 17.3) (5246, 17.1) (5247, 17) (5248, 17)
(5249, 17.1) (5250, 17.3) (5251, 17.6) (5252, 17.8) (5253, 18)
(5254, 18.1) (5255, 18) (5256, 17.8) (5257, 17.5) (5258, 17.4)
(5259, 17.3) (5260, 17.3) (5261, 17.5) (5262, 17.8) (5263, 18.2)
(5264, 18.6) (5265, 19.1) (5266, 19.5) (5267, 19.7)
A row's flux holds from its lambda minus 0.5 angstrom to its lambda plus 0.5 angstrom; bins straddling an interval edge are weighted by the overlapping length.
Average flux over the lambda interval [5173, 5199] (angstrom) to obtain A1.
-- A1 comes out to 17.3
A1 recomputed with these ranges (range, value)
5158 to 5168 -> 15.4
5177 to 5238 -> 17.5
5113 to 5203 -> 16.6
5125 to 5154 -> 16.9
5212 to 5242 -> 17.8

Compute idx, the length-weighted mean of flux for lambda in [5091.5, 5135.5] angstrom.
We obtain 15.6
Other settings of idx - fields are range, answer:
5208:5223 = 18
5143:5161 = 16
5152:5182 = 16.5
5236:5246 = 17.4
